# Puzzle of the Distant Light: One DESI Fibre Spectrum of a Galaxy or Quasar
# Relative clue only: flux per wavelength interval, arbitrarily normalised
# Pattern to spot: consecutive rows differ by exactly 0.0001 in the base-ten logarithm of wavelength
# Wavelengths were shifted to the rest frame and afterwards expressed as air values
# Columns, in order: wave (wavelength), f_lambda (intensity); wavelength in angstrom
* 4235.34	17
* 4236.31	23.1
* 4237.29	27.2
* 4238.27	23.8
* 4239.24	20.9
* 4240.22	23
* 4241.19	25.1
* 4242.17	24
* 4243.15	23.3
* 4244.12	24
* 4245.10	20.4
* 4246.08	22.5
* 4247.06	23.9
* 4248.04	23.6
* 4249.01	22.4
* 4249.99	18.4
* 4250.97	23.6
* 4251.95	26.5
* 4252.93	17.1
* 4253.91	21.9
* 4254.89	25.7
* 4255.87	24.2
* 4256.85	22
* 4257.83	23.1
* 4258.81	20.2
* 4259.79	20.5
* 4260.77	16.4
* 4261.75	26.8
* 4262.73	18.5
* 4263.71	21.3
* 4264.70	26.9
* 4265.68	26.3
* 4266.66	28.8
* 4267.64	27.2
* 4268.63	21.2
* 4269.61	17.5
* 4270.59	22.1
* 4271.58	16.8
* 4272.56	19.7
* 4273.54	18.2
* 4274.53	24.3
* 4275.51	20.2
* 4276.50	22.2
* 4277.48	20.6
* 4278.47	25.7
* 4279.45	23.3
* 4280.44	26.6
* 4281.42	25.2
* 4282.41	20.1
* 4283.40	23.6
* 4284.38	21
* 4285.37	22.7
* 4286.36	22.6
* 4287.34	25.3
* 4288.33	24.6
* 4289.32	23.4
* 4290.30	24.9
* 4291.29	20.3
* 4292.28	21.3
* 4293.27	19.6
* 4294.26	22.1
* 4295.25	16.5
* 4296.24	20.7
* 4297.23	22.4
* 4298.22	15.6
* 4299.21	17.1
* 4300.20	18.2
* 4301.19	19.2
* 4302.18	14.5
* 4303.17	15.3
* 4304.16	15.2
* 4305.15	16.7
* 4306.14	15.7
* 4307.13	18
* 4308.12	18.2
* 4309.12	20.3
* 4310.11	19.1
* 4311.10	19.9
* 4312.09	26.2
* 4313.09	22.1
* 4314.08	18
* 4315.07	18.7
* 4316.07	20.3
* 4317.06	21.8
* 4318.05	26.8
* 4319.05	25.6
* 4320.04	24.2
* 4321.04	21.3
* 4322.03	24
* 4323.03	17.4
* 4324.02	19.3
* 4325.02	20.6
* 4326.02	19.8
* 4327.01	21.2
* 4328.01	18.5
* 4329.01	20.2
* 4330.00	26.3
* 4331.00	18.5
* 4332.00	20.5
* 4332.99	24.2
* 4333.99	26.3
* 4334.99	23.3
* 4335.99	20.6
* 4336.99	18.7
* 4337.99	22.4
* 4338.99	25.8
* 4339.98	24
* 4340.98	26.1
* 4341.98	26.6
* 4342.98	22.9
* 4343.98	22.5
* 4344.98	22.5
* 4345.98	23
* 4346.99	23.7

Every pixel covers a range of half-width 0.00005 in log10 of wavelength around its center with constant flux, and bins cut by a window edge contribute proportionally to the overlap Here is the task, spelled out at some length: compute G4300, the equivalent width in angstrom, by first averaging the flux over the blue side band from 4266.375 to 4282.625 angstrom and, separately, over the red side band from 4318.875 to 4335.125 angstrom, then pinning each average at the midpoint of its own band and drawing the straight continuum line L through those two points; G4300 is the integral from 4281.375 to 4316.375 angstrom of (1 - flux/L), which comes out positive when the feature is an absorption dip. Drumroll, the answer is 3.1 angstrom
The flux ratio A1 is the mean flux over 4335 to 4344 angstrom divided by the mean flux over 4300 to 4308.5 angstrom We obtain 1.40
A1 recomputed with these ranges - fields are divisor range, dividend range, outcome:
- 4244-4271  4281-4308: 0.89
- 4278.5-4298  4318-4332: 0.96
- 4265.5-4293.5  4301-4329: 0.88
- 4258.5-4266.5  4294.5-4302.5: 0.81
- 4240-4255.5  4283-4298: 0.96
